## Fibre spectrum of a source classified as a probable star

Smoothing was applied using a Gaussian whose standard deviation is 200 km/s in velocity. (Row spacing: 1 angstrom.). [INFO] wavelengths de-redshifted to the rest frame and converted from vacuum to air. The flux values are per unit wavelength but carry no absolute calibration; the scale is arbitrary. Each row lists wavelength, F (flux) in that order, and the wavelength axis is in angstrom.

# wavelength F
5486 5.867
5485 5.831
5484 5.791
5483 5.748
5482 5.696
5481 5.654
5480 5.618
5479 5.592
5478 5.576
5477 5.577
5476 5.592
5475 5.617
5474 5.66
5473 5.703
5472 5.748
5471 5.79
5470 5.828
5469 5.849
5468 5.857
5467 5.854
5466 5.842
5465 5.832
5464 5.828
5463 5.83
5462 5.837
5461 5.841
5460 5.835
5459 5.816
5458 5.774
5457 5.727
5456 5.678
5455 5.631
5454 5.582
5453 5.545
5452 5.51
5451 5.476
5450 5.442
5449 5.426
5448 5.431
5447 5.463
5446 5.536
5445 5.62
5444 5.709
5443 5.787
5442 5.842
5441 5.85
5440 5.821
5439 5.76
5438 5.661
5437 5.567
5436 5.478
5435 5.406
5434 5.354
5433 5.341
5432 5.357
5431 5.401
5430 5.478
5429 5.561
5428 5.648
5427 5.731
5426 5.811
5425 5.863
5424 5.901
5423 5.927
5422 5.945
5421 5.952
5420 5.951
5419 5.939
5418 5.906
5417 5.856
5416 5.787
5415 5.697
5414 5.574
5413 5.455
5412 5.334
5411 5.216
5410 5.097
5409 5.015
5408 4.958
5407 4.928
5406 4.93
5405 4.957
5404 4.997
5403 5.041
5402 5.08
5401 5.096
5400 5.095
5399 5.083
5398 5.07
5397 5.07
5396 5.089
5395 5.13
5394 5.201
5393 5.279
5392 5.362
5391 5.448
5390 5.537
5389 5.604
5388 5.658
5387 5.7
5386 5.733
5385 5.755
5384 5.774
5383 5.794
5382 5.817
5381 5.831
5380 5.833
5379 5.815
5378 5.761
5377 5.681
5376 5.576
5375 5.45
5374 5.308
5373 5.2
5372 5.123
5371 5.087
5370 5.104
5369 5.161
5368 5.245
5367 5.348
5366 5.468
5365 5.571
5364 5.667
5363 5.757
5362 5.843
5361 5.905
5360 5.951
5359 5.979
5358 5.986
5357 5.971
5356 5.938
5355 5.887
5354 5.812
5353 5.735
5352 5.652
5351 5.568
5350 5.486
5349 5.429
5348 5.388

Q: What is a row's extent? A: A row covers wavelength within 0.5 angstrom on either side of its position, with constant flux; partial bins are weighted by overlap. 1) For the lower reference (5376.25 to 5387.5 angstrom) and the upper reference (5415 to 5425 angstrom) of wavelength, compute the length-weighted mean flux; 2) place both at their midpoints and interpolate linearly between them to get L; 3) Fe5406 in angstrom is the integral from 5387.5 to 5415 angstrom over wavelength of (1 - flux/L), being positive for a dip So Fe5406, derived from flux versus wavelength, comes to 3.0 angstrom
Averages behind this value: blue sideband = 5.77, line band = 5.21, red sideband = 5.89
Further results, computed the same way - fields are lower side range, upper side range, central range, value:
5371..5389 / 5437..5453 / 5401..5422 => 0.9 angstrom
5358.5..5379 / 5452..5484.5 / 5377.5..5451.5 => 1.3 angstrom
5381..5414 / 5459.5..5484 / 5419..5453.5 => -0.7 angstrom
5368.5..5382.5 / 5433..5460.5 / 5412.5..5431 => -0.7 angstrom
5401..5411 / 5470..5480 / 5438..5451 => -0.6 angstrom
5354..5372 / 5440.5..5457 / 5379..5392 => -0.2 angstrom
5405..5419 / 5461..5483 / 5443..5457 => 0.1 angstrom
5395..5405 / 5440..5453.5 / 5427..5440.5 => -0.2 angstrom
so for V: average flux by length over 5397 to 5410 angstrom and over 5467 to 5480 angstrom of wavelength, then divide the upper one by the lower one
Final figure 1.13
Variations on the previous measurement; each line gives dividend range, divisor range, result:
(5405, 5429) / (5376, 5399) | 1.01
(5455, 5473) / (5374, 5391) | 1.02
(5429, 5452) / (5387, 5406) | 1.06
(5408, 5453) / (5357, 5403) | 1.02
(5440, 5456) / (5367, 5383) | 1.02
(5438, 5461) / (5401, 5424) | 1.04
